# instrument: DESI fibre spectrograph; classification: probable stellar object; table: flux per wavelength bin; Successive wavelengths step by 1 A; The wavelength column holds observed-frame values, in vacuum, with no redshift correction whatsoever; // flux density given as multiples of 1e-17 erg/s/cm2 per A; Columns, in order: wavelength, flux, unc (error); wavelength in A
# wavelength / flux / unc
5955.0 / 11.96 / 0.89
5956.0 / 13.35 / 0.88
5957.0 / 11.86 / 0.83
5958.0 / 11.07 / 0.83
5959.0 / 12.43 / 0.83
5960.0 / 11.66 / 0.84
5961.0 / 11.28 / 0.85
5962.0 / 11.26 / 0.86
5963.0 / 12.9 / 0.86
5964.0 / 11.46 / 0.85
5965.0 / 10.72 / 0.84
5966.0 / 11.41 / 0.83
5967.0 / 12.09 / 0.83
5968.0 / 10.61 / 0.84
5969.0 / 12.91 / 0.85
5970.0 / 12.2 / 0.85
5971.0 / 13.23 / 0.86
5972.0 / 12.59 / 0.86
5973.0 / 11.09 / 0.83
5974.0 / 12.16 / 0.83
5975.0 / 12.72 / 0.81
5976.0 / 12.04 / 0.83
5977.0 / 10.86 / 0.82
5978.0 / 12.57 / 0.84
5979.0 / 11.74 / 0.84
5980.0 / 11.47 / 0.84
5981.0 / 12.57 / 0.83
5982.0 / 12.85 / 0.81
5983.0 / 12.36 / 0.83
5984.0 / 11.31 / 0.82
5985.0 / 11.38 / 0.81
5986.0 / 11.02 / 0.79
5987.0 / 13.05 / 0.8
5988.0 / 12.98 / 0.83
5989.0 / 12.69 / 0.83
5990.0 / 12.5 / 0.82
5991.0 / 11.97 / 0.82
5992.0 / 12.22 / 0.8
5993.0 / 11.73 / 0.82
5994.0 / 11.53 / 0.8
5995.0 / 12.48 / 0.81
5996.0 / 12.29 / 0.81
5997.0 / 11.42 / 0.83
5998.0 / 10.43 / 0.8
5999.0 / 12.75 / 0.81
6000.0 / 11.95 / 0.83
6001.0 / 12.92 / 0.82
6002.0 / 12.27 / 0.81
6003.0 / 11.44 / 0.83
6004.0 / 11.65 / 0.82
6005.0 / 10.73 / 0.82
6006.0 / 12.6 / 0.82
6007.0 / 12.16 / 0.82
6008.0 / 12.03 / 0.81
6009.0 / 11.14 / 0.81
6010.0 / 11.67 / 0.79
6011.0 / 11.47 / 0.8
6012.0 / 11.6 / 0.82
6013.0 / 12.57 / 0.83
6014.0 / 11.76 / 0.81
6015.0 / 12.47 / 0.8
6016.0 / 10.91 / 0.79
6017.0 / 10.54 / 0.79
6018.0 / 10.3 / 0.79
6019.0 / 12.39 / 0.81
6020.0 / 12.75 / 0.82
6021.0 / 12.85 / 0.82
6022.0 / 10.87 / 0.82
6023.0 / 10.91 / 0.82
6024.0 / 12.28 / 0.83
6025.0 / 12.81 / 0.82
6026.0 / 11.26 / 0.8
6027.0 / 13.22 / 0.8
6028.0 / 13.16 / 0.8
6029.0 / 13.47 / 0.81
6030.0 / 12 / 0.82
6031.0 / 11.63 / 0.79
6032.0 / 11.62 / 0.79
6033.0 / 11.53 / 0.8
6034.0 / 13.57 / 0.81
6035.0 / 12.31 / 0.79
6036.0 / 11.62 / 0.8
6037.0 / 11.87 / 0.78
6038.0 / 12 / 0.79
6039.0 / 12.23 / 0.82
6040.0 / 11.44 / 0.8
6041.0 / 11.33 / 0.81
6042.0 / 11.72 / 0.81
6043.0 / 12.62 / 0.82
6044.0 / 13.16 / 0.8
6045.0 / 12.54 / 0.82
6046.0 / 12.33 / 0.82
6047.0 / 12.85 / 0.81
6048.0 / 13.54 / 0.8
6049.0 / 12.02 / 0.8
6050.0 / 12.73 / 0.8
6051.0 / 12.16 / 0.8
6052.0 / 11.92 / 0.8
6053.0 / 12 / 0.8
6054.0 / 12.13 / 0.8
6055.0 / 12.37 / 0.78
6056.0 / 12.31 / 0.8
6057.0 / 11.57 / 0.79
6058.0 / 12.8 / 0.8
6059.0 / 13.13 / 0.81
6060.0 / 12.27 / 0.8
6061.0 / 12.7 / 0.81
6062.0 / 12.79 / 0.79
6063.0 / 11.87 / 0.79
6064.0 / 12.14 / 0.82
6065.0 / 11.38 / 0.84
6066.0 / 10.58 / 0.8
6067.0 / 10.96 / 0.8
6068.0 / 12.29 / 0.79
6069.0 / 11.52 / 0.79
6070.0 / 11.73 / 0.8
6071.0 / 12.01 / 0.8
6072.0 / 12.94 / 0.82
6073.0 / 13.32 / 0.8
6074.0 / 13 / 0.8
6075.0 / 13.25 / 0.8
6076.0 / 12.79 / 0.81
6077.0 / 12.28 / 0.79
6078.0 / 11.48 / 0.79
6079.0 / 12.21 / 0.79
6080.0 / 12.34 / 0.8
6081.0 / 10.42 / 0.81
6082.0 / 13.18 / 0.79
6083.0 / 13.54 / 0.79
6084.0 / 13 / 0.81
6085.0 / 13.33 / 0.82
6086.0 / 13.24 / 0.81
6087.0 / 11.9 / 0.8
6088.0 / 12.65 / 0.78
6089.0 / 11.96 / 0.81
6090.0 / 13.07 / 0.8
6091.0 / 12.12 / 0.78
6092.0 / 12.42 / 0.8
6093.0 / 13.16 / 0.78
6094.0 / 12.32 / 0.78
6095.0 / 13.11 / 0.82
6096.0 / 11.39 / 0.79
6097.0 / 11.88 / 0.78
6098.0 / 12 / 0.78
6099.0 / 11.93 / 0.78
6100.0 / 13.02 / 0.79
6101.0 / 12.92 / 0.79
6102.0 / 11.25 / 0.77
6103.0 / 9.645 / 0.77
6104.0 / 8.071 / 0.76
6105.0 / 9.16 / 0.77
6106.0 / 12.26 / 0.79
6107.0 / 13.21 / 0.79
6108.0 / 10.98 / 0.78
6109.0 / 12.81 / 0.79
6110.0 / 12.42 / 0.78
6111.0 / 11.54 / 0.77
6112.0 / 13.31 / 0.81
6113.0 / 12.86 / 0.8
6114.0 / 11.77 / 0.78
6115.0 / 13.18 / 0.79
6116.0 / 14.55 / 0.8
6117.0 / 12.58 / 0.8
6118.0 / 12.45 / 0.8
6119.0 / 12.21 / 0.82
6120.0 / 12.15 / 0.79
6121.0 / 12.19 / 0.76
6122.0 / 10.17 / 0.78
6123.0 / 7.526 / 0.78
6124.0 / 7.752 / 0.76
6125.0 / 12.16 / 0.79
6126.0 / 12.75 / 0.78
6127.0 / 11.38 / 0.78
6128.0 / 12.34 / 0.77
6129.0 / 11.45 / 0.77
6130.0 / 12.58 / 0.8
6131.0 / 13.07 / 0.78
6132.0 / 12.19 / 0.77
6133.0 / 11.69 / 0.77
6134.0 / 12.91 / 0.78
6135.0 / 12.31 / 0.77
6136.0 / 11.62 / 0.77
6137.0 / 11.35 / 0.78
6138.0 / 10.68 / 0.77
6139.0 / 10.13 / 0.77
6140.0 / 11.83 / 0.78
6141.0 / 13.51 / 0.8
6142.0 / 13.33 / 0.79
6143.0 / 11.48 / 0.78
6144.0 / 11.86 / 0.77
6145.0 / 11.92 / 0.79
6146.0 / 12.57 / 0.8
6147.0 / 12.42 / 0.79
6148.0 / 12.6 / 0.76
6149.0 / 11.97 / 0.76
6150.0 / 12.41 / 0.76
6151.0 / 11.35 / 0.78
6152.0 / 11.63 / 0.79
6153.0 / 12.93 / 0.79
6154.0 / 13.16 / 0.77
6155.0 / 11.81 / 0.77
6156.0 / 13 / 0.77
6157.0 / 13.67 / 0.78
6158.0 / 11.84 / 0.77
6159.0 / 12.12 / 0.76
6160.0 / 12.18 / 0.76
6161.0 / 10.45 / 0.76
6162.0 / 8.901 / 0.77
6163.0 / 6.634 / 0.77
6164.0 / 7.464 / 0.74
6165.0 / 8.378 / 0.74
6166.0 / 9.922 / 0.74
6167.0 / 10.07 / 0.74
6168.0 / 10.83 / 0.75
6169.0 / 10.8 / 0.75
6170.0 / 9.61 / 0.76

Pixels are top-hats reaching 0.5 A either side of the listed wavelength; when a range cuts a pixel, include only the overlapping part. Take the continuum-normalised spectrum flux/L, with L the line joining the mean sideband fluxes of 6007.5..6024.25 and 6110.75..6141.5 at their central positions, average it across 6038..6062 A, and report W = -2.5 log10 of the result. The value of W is -0.06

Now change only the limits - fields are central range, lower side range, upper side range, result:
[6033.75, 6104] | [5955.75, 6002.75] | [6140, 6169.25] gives -0.05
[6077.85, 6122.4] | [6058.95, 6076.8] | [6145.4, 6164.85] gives -0.02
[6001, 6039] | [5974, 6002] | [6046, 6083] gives 0.02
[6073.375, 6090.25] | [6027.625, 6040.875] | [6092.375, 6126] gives -0.06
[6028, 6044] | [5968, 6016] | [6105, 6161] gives -0.01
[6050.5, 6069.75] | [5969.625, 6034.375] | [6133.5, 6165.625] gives -0.02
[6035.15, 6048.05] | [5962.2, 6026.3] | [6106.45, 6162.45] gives -0.02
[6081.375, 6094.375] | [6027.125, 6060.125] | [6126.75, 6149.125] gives -0.05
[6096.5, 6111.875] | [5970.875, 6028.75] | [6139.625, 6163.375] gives 0.03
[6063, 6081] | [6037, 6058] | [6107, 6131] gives 0.01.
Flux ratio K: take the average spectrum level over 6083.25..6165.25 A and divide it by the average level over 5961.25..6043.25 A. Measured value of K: 0.99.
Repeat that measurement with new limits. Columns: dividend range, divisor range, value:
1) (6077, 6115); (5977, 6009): 1.01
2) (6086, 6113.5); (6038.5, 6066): 0.98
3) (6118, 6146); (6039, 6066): 0.95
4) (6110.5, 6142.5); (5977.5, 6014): 0.99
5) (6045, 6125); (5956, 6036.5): 1.01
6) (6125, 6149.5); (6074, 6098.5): 0.97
